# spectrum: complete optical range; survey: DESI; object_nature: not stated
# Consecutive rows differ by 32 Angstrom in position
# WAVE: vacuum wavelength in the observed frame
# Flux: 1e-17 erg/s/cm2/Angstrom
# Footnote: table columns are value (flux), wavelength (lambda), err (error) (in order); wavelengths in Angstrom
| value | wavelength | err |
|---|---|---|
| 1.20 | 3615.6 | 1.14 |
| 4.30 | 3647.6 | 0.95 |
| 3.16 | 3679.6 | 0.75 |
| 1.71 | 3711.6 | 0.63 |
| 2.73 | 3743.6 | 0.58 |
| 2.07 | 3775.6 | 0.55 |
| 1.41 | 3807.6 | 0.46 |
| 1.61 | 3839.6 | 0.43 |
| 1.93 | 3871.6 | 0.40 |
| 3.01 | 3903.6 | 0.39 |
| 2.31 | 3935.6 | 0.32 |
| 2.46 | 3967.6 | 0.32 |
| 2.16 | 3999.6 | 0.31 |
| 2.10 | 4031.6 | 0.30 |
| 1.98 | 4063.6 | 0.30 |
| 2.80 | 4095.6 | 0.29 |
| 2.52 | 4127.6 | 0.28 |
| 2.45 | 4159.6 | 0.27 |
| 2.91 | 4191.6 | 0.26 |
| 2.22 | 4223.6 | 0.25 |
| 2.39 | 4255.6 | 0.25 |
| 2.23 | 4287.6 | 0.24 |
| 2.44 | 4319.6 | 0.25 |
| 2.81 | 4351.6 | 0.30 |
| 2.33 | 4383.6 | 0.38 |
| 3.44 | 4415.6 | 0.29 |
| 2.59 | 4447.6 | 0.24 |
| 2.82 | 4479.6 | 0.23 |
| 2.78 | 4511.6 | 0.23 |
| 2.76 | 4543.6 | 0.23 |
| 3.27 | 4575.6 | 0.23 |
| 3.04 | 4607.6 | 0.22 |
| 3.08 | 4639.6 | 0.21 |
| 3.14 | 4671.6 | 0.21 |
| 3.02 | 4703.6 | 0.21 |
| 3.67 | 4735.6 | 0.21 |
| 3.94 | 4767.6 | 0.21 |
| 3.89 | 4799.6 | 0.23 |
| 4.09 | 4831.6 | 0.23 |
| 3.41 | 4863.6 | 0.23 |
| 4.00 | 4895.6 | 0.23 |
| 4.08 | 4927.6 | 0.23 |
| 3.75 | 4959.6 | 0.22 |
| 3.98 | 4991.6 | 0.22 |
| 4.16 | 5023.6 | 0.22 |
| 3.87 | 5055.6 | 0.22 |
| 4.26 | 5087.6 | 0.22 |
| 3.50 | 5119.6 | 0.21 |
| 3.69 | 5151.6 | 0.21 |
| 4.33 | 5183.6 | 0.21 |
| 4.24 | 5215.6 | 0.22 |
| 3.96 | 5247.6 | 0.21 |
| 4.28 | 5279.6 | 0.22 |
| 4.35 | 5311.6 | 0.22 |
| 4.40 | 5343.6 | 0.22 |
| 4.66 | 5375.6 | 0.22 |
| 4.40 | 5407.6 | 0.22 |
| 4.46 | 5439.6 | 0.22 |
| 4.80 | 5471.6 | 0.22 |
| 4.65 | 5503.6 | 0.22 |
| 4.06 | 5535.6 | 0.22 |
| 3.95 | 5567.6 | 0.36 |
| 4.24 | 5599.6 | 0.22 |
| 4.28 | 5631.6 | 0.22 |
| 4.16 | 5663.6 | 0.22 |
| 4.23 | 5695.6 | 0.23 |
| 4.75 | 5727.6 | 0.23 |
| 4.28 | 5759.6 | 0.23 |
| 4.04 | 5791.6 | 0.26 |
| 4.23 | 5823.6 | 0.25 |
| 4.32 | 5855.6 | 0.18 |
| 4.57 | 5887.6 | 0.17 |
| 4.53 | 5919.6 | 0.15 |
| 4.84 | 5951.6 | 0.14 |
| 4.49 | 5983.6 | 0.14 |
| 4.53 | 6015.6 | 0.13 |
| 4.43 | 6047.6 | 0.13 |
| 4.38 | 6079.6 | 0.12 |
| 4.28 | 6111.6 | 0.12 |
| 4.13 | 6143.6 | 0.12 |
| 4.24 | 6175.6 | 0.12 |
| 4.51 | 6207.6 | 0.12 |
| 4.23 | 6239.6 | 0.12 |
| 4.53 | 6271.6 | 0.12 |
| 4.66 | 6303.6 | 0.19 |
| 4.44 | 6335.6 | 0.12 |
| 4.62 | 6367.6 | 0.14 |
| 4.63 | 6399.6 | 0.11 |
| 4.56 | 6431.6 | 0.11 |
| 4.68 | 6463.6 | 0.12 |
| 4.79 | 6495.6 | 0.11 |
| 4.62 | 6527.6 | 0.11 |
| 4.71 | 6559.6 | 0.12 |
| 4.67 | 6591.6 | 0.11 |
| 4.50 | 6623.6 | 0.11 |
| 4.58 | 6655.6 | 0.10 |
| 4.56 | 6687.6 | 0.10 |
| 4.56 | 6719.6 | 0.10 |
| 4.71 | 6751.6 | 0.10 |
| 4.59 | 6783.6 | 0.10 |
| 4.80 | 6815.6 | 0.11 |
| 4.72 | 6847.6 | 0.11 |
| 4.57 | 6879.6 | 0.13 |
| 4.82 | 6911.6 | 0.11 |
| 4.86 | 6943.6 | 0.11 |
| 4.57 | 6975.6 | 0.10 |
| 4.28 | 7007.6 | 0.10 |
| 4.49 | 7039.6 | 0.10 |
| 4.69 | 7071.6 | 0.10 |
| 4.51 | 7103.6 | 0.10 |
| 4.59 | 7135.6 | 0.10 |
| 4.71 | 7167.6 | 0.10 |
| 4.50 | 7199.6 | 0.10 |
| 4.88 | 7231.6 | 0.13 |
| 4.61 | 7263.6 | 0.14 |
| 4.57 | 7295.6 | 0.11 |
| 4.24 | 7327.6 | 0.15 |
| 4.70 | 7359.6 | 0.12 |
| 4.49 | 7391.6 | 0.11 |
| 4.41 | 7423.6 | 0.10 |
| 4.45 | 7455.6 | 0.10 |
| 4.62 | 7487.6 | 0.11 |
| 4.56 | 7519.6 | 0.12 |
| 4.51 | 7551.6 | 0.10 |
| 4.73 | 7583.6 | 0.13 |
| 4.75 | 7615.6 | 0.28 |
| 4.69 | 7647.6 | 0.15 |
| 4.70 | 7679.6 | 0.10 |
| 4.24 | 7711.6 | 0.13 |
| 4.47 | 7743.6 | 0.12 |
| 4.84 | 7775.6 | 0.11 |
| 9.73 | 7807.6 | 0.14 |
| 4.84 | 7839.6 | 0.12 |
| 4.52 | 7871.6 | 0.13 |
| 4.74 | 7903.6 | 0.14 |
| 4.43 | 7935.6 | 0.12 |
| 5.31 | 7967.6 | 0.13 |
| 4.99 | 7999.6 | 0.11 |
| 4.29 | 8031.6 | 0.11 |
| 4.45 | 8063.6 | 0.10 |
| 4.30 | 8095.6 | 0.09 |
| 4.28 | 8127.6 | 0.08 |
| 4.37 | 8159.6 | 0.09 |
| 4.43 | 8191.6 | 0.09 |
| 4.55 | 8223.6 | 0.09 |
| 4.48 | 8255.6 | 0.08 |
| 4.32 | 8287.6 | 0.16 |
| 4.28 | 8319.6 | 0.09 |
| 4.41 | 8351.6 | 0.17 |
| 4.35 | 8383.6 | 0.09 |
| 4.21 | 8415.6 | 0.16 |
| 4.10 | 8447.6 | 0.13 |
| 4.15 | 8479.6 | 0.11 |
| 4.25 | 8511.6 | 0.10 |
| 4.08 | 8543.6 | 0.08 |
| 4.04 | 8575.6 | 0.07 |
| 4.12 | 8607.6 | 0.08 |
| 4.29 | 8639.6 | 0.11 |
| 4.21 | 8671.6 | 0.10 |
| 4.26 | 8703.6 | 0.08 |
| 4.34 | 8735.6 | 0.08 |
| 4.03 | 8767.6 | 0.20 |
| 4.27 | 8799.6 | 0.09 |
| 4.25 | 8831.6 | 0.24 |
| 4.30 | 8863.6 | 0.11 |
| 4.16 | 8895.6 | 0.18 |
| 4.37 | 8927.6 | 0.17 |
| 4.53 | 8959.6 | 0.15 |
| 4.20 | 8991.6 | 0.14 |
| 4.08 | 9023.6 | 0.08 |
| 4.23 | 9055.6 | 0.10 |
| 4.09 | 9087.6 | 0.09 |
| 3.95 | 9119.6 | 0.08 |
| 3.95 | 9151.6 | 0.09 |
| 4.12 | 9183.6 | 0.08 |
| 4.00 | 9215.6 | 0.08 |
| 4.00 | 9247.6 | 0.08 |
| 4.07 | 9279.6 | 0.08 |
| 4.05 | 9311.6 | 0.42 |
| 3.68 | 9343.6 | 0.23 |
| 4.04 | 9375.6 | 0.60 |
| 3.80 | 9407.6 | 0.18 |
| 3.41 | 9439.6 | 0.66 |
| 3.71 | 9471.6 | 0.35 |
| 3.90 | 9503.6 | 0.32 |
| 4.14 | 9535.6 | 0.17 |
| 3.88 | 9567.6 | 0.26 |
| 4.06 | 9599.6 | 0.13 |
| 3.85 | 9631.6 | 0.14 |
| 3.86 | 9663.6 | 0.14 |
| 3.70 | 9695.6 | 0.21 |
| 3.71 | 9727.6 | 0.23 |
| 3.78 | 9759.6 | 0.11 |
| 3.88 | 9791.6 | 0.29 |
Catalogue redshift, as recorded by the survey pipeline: 0.188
